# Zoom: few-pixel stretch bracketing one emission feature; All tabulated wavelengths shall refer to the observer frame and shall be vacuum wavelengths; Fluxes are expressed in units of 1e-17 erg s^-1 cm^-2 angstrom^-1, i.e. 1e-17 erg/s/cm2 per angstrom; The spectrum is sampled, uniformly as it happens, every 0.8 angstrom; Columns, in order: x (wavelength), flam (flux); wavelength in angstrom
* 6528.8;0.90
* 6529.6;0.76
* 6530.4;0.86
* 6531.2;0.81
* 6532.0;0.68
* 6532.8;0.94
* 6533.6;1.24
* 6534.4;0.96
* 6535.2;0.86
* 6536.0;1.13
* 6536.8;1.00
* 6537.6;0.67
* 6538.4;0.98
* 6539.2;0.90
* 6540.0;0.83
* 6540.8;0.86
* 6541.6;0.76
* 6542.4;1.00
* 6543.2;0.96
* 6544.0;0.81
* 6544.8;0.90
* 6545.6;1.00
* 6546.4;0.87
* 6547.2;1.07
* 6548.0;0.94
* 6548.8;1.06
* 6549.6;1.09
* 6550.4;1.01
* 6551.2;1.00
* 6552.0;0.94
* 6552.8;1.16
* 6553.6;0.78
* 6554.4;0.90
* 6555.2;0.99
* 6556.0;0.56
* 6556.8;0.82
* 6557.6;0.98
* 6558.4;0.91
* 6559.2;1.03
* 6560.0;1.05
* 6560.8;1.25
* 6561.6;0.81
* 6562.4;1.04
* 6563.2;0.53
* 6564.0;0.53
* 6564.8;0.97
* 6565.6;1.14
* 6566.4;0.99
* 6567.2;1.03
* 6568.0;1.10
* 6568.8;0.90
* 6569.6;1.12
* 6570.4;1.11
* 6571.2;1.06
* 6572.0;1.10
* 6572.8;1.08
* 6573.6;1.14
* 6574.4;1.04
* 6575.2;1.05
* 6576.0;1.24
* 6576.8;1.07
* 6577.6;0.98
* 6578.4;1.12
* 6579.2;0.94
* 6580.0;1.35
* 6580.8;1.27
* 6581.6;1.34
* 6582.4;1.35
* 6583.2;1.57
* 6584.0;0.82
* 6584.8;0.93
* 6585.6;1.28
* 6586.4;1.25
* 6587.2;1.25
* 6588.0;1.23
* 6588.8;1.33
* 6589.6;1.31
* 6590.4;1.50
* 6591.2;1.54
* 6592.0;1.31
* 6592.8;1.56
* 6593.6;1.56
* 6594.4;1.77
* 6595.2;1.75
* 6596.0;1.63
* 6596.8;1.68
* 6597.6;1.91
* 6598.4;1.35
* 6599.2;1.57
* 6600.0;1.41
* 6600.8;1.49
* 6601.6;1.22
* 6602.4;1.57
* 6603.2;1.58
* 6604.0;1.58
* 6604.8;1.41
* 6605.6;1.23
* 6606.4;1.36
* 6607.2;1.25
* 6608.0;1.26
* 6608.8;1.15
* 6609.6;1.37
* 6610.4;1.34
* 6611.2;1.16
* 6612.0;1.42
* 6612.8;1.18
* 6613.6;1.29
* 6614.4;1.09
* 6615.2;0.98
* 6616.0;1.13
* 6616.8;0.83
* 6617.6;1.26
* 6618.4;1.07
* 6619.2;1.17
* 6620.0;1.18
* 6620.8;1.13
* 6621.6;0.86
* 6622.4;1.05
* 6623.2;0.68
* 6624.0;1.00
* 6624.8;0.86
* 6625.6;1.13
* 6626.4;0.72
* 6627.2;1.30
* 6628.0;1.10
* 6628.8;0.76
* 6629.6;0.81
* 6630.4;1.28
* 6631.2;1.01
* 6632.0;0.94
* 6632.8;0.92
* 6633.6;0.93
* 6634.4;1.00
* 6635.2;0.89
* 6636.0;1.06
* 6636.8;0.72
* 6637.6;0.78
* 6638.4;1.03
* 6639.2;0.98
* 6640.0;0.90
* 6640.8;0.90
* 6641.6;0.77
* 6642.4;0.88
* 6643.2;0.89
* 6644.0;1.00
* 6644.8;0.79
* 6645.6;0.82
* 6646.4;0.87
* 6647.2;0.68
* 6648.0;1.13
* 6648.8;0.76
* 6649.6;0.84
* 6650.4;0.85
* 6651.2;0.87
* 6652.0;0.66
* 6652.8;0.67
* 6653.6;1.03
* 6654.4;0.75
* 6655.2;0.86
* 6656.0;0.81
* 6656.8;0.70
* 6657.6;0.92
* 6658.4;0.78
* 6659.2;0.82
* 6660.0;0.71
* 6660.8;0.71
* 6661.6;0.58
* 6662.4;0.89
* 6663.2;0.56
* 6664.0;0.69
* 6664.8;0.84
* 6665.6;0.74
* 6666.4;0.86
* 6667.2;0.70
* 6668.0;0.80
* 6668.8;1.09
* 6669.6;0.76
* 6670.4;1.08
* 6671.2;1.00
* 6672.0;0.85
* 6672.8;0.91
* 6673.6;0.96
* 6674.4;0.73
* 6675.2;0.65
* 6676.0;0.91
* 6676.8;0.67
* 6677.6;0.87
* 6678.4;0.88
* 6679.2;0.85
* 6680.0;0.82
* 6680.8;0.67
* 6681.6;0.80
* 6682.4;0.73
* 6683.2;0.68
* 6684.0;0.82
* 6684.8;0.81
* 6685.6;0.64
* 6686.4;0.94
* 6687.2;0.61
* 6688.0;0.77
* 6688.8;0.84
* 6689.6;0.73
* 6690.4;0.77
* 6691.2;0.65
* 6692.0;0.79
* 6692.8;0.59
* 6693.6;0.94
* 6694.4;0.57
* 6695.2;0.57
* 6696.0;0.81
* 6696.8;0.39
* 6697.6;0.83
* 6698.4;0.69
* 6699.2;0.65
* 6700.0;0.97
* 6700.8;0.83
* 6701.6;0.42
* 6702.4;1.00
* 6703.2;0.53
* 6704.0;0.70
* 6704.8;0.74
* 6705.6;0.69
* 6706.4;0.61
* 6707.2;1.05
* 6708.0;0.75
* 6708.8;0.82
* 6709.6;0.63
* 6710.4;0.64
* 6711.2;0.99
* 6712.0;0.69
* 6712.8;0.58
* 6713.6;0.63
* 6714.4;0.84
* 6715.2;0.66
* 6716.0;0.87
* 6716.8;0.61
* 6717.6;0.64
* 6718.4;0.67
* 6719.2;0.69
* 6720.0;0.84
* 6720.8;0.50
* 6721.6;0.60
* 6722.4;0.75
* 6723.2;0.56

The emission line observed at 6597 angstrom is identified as C III] 1909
